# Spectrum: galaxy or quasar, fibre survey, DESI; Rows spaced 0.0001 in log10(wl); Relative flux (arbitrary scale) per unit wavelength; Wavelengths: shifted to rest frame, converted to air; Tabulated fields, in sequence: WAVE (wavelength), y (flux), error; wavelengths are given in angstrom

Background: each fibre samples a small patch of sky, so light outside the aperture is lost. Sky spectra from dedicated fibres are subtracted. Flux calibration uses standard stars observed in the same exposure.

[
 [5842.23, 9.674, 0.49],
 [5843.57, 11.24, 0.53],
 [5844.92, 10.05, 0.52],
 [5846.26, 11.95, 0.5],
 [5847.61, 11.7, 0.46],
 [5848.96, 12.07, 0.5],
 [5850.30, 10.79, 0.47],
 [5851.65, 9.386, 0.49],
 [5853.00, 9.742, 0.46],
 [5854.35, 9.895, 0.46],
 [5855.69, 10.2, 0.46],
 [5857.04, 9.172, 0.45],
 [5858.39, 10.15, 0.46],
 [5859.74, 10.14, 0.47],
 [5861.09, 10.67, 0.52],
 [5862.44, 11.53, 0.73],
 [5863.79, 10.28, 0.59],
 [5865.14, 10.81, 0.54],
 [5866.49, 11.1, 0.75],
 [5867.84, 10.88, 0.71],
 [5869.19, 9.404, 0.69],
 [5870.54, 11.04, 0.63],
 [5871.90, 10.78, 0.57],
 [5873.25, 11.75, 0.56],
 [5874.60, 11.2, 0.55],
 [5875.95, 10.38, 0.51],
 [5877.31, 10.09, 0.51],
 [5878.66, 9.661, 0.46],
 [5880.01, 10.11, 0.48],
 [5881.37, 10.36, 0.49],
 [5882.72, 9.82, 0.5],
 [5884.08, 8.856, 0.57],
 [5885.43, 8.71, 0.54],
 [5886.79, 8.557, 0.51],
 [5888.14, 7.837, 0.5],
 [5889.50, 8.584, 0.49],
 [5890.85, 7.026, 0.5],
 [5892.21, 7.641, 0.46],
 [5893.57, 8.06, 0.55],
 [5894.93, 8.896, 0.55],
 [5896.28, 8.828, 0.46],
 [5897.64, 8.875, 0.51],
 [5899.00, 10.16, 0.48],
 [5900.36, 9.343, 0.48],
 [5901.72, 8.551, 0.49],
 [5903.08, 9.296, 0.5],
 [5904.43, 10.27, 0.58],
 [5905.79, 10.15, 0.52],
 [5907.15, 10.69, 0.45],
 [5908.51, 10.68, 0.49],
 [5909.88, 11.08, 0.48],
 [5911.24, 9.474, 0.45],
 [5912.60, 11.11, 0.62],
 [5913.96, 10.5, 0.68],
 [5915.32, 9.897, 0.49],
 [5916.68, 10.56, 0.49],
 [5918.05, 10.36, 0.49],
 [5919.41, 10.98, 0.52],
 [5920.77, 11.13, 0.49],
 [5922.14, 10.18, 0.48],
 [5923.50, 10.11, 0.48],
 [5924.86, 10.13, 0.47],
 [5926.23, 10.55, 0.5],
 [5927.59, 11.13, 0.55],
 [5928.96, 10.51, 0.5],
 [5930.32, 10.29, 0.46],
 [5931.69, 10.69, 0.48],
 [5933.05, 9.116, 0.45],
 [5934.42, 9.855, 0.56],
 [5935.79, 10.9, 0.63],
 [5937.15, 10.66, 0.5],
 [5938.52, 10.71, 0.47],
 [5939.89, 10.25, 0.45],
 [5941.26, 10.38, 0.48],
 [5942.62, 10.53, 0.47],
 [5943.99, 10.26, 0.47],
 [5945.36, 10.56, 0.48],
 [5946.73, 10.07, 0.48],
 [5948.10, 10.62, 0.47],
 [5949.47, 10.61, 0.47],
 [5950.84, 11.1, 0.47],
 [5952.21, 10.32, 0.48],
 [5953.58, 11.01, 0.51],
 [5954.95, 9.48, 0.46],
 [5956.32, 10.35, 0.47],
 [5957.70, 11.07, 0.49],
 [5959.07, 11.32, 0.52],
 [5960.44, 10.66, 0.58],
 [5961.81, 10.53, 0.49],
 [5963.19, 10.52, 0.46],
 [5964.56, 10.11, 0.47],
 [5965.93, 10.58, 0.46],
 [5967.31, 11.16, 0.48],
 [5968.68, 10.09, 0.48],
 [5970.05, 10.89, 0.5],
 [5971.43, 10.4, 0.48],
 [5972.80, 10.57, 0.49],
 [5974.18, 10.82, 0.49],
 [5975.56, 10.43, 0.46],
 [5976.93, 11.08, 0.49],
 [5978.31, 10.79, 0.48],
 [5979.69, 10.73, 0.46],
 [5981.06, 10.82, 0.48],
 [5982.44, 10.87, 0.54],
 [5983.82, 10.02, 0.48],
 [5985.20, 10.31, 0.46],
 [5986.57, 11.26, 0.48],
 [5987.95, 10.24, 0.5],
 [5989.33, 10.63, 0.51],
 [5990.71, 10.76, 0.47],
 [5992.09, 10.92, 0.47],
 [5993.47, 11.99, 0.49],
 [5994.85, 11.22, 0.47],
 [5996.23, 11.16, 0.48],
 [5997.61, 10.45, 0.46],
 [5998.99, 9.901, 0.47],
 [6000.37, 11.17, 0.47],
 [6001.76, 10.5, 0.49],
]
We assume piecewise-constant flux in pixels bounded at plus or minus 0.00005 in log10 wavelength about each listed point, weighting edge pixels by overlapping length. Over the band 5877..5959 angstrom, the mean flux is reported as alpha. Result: 9.97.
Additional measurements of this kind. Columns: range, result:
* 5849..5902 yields 9.76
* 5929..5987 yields 10.5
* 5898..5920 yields 10.2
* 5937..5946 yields 10.5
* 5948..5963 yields 10.6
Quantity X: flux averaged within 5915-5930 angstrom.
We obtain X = 10.5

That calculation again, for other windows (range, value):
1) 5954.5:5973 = 10.6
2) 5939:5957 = 10.4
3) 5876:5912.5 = 9.34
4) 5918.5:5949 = 10.4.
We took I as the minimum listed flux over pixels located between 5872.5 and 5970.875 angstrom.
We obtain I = 7.026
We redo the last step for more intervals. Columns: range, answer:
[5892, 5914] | 7.641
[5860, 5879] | 9.404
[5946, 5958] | 9.48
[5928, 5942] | 9.116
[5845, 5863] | 9.172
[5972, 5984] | 10.02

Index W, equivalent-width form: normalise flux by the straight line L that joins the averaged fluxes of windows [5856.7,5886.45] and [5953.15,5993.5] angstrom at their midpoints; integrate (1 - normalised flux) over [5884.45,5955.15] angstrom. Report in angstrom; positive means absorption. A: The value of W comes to 3.56 angstrom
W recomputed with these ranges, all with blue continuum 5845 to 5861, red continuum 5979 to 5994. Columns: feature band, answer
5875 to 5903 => 4.0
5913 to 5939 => 0.5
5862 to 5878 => -0.4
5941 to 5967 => 0.4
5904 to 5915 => 0.1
